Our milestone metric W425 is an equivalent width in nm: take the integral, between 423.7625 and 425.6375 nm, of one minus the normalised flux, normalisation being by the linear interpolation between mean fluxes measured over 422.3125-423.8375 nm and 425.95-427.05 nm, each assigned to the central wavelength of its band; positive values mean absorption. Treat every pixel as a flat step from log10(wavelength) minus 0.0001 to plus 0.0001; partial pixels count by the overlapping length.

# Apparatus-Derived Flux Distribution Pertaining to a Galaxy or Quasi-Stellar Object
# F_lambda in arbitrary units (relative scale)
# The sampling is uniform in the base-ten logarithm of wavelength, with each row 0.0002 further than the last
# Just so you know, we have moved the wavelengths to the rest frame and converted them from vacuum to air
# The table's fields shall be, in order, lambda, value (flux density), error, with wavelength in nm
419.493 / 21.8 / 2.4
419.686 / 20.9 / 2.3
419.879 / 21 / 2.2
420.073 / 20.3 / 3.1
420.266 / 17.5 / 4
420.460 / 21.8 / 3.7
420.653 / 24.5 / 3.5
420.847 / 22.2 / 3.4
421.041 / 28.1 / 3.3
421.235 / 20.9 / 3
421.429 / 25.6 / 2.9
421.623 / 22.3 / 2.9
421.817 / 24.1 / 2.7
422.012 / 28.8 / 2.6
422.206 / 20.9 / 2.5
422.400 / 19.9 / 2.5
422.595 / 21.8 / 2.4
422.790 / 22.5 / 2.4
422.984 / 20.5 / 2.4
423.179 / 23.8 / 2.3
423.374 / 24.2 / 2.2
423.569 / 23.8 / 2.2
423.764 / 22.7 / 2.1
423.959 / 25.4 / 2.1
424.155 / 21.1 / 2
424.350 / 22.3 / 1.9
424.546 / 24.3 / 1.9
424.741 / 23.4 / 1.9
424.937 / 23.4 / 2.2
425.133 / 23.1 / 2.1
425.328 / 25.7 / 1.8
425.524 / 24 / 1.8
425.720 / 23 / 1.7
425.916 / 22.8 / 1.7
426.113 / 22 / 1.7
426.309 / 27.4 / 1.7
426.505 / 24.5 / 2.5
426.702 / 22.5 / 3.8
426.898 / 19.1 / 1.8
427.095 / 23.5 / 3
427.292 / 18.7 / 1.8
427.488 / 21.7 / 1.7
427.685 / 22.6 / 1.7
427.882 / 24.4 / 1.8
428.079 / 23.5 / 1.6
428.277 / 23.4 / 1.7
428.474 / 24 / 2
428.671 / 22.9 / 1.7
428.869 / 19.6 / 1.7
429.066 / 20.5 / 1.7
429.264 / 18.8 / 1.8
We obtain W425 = -0.07 nm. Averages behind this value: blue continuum 22.4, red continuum 23.1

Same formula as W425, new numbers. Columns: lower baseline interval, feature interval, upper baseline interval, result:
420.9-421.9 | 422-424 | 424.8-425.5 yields 0.11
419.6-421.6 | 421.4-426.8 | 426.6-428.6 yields -0.26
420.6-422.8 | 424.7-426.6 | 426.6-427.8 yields -0.17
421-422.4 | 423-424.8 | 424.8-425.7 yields 0.05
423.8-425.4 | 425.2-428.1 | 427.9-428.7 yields 0.07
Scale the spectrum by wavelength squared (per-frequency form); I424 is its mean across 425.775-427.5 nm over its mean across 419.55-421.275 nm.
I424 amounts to 1.06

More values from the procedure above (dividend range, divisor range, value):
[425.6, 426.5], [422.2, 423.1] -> 1.14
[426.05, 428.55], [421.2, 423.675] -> 1.01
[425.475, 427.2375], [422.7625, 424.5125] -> 1.02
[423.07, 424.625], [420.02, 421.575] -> 1.05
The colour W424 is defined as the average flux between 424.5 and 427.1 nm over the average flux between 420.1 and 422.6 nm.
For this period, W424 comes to 1.02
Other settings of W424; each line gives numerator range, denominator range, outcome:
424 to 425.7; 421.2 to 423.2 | 1.03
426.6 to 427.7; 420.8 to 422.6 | 0.90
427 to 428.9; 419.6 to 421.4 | 1.02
